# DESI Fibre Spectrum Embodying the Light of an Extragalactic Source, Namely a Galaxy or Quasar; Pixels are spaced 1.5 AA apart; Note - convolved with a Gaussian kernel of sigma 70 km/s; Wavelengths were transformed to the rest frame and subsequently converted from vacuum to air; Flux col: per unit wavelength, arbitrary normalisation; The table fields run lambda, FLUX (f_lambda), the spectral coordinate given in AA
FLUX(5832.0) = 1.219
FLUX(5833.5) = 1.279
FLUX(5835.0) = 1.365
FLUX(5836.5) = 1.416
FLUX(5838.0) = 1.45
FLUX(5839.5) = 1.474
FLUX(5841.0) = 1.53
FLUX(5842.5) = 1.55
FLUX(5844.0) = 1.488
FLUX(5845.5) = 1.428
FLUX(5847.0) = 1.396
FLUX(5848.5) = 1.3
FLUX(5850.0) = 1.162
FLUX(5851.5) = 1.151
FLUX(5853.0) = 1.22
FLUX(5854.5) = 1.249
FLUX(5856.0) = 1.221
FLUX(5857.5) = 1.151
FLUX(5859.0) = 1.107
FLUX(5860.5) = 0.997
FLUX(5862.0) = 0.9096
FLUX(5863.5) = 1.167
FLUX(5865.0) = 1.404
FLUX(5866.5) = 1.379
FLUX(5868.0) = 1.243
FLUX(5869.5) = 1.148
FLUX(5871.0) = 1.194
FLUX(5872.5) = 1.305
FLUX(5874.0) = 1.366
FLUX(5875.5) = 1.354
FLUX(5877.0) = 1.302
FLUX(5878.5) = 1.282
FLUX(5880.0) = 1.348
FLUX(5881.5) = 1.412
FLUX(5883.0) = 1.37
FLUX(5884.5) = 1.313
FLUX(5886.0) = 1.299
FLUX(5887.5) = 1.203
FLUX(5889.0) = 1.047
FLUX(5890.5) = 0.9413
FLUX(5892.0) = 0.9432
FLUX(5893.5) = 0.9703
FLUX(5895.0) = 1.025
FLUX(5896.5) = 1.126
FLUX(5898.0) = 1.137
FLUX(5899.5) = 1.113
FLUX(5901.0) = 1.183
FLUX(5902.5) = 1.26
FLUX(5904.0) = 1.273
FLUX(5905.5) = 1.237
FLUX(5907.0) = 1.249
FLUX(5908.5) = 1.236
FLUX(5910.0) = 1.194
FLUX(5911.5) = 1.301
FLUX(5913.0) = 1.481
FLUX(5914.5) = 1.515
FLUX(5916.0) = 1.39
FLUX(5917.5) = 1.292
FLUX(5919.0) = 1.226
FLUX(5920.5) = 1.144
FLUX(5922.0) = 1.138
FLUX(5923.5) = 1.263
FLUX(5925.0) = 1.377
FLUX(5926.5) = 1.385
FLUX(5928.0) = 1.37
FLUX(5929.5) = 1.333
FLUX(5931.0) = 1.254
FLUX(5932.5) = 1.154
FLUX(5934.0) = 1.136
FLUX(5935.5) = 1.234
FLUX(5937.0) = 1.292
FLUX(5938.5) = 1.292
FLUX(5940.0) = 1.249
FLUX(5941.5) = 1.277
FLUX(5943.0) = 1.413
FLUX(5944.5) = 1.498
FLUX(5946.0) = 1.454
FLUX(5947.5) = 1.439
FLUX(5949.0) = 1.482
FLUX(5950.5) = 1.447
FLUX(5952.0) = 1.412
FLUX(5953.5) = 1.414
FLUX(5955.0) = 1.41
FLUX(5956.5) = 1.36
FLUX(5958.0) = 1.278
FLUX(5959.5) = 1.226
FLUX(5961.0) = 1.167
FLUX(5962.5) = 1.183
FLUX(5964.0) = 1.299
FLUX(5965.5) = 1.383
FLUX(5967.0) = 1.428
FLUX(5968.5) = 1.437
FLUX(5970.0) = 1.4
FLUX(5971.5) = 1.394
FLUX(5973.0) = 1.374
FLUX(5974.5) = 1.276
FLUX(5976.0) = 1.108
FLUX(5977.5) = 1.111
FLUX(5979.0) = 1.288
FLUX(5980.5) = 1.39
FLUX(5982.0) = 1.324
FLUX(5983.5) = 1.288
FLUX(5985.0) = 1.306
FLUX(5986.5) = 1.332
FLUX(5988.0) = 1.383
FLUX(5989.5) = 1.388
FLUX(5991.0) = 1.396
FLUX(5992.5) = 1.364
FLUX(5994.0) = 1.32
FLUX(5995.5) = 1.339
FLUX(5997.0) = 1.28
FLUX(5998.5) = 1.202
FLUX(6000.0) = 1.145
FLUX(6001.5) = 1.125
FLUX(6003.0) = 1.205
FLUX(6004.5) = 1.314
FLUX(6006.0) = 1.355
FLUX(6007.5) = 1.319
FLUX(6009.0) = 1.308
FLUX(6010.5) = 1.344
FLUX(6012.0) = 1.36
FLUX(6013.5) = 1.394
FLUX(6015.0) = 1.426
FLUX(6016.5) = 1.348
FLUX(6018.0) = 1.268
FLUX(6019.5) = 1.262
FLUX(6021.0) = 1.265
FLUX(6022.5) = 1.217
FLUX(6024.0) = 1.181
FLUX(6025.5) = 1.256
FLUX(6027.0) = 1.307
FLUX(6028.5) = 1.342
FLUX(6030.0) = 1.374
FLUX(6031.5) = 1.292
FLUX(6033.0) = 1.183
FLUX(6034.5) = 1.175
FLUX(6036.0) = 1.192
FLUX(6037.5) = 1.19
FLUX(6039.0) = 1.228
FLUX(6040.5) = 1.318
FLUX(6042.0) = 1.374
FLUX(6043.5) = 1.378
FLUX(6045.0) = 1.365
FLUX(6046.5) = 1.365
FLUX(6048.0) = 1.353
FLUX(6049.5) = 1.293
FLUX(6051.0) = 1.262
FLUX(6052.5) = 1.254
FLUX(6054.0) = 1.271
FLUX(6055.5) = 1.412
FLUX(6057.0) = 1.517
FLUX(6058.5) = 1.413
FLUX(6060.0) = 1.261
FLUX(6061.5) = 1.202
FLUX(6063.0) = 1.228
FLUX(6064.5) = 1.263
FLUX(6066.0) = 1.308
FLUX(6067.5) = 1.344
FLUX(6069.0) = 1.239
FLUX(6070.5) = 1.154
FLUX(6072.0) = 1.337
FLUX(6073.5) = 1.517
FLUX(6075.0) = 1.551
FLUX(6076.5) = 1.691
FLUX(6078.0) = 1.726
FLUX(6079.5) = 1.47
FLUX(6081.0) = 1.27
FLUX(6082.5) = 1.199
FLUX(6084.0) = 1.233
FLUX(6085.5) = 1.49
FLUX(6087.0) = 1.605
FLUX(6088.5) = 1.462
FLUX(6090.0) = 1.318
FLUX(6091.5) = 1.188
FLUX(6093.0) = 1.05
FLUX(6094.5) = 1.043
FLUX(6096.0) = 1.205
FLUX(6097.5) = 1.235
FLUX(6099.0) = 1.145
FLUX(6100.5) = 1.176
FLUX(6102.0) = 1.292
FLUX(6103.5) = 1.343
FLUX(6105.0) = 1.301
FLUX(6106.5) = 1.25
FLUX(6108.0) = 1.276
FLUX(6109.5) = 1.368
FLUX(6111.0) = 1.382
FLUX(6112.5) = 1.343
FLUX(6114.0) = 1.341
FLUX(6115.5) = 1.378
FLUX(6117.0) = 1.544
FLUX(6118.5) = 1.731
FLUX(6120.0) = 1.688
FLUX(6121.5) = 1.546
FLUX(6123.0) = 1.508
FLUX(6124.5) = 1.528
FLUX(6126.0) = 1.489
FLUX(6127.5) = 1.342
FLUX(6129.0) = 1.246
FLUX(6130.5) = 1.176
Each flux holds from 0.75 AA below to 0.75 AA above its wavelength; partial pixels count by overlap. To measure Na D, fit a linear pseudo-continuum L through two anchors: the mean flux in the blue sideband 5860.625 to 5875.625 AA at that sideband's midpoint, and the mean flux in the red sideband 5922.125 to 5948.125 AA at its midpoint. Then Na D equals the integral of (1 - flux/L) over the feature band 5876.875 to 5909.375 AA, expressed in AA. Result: 1.8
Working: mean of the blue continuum 1.23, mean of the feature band 1.19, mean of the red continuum 1.31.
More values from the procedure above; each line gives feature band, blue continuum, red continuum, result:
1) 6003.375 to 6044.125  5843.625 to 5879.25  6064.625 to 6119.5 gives 0.7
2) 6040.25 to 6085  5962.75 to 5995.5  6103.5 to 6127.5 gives 1.4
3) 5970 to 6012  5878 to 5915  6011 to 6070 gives -0.9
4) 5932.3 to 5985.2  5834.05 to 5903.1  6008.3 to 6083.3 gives -1.6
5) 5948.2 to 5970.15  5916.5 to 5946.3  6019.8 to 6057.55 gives -1.1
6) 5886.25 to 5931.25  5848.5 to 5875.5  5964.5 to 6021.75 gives 0.9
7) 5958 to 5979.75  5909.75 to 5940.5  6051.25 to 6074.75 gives 0.1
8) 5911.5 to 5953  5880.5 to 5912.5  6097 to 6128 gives -3.8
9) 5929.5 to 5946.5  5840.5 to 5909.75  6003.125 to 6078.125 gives -0.4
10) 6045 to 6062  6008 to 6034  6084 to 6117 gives -0.4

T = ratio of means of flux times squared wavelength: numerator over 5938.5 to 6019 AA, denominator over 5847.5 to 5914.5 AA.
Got 1.1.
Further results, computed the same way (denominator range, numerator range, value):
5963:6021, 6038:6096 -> 1.04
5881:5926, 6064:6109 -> 1.15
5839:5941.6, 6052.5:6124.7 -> 1.16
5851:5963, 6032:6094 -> 1.11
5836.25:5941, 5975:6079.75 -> 1.10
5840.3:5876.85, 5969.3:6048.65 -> 1.08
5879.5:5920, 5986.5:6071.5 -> 1.11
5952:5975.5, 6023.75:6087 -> 1.03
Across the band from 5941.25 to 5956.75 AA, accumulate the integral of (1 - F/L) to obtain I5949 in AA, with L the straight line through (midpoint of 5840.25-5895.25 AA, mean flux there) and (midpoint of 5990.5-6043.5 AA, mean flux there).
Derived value -2.0 AA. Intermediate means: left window 1.24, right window 1.29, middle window 1.43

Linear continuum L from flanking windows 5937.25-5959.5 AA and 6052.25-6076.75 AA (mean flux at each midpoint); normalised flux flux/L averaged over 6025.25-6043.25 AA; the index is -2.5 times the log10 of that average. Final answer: 0.07 mag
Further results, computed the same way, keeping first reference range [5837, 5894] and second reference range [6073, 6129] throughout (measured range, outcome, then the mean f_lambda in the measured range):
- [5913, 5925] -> -0.01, 1.3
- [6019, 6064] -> 0.05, 1.29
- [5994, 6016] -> 0.03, 1.3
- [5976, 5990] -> 0.02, 1.3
